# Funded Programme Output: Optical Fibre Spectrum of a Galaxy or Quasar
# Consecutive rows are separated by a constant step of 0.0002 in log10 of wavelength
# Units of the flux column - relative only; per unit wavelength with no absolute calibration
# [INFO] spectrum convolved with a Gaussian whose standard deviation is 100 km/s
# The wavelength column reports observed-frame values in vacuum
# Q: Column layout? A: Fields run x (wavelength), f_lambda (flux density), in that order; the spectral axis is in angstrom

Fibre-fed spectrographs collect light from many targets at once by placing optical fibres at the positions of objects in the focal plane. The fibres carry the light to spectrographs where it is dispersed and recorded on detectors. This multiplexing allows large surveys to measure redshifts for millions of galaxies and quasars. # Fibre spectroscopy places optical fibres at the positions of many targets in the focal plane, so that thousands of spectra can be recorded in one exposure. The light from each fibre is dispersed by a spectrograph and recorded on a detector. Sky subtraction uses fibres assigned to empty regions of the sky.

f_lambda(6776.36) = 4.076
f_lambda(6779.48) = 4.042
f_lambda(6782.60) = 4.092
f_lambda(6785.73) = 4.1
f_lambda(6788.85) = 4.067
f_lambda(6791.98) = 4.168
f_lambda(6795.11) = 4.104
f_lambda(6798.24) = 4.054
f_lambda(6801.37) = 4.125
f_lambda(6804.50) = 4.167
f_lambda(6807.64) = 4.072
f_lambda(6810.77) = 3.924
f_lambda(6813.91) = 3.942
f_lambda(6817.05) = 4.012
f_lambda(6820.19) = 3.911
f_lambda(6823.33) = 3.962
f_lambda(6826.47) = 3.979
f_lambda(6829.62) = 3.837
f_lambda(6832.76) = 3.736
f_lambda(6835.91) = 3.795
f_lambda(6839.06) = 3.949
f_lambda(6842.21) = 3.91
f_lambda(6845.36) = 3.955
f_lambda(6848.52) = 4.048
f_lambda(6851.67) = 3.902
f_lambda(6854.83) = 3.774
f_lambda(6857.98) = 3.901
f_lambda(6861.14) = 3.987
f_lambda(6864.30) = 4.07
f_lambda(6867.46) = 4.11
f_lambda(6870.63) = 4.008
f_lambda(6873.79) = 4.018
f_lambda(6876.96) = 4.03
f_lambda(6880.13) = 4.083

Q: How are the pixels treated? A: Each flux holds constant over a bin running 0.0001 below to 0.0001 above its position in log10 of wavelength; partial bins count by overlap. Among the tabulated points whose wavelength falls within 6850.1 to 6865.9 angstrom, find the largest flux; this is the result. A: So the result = 4.07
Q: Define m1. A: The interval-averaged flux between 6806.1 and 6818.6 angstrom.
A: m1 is 3.99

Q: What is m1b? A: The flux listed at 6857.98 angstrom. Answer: 3.901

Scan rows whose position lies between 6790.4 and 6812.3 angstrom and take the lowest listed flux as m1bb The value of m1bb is 3.924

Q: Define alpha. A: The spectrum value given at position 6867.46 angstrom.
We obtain 4.11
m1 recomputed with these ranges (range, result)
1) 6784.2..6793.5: 4.11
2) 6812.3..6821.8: 3.95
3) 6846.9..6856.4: 3.91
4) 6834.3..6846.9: 3.9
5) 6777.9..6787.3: 4.08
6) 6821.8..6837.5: 3.86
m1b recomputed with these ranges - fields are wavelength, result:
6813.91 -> 3.942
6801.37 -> 4.125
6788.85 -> 4.067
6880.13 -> 4.083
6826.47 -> 3.979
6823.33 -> 3.962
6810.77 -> 3.924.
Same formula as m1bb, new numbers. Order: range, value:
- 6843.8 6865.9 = 3.774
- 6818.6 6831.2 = 3.837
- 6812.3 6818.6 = 3.942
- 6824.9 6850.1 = 3.736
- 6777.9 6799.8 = 4.042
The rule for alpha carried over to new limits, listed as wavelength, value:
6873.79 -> 4.018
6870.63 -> 4.008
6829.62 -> 3.837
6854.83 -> 3.774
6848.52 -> 4.048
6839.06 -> 3.949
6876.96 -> 4.03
